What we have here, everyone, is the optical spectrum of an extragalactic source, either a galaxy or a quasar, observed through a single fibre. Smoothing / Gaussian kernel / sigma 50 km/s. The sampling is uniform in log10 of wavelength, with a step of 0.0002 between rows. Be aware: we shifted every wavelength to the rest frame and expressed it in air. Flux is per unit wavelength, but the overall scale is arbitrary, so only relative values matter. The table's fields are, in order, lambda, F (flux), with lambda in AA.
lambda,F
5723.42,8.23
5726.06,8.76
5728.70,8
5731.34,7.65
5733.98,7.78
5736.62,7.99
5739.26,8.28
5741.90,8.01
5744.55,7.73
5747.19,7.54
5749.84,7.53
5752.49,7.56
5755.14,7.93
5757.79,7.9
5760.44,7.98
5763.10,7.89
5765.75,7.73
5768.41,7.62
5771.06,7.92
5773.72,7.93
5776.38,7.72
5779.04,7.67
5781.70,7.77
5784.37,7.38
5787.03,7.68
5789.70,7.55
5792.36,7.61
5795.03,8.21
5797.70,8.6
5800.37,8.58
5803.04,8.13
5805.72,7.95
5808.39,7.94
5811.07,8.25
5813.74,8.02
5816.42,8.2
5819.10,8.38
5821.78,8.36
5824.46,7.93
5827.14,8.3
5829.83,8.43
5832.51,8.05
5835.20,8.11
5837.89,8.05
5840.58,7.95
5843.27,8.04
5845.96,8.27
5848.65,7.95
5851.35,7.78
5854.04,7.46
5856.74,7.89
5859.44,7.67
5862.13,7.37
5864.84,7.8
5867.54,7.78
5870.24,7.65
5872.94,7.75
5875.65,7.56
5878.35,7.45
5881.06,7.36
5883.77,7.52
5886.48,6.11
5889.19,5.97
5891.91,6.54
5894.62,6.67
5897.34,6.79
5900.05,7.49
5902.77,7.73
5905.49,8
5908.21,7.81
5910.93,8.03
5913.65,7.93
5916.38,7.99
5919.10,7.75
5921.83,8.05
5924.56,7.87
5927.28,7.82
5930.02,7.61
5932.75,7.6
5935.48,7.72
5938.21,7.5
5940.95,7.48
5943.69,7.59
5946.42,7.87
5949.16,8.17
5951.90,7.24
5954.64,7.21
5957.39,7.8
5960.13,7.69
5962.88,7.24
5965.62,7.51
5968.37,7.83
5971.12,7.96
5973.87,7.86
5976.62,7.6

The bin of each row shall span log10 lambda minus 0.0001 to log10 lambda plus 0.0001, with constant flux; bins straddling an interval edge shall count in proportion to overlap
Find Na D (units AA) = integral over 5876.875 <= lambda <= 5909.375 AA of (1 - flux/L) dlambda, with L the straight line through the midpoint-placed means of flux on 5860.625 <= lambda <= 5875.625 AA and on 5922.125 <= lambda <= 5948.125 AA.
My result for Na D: 2.4 AA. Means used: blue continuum 7.66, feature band 7.12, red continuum 7.7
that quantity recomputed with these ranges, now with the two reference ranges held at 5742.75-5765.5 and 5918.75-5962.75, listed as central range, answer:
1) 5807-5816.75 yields -0.5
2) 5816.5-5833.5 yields -1.1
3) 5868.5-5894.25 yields 2.0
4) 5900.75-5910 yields -0.2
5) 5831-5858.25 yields -0.8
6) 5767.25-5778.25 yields -0.1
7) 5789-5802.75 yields -0.7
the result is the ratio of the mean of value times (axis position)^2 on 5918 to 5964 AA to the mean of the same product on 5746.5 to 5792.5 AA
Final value 1.05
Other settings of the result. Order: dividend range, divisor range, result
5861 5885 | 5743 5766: 1.02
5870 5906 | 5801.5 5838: 0.90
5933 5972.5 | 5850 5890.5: 1.06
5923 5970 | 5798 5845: 0.98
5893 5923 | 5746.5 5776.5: 1.03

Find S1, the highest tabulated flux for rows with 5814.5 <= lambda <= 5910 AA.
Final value 8.43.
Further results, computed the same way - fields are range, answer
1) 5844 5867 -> 8.27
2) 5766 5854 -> 8.6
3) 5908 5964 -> 8.17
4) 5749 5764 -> 7.98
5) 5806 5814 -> 8.25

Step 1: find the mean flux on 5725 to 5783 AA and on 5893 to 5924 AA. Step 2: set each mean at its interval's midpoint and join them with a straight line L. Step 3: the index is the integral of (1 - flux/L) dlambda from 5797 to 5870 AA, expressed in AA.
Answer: -2.65 AA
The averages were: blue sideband 7.85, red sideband 7.65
